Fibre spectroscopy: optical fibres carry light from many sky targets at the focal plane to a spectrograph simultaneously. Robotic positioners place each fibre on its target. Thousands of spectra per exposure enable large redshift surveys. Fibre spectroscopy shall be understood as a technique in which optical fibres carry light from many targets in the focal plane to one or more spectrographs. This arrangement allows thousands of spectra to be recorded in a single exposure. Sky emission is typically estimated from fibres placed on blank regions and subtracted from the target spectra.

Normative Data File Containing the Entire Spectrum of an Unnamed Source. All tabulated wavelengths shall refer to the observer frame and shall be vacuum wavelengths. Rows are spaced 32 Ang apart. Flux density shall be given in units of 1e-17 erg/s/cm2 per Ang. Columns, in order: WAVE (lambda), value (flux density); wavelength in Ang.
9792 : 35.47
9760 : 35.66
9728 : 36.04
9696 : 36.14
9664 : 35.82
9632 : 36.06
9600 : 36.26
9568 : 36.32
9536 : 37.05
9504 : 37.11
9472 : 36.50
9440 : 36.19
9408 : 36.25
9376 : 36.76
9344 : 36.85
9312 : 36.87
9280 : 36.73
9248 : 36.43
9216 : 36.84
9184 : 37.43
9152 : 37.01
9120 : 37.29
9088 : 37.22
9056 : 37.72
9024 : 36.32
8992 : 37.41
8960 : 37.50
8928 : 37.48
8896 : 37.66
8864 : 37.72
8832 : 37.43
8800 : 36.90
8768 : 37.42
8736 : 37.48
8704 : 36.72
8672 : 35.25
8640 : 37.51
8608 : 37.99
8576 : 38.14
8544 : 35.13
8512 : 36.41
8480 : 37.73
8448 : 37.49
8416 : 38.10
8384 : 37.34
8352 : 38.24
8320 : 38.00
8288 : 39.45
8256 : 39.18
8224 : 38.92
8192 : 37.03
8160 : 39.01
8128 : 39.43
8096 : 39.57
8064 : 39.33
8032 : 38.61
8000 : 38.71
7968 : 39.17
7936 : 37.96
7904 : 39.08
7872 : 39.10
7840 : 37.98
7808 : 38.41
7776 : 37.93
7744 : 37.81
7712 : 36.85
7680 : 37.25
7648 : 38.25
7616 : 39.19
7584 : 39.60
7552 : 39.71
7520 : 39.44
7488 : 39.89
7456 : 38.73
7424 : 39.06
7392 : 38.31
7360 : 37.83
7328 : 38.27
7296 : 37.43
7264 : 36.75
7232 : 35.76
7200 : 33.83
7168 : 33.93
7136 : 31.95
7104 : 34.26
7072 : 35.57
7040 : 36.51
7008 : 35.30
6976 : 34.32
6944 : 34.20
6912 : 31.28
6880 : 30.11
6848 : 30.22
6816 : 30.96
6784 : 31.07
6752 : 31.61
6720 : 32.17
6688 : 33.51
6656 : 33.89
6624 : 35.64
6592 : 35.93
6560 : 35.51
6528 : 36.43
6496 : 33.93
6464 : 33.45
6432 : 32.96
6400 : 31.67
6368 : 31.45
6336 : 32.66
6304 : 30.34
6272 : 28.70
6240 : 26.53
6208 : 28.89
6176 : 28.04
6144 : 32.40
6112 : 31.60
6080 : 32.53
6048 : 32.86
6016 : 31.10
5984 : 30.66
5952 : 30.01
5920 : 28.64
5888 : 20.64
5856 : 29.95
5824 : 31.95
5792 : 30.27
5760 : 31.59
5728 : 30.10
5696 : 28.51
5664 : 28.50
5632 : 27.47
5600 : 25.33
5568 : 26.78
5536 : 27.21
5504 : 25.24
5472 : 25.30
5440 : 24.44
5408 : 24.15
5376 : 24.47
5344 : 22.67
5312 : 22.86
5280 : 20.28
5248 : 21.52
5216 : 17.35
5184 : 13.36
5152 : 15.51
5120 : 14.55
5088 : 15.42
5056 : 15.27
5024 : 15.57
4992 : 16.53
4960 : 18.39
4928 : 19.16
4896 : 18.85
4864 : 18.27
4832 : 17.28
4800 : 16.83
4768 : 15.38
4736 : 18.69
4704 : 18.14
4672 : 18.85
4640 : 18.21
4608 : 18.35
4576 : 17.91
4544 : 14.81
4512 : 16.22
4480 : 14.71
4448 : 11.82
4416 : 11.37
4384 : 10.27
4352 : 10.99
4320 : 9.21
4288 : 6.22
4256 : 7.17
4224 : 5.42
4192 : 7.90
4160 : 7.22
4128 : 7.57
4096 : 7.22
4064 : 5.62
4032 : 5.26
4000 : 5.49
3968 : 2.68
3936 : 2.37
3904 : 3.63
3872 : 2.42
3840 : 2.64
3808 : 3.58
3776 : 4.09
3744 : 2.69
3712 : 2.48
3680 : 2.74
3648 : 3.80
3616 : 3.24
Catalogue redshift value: 0.000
